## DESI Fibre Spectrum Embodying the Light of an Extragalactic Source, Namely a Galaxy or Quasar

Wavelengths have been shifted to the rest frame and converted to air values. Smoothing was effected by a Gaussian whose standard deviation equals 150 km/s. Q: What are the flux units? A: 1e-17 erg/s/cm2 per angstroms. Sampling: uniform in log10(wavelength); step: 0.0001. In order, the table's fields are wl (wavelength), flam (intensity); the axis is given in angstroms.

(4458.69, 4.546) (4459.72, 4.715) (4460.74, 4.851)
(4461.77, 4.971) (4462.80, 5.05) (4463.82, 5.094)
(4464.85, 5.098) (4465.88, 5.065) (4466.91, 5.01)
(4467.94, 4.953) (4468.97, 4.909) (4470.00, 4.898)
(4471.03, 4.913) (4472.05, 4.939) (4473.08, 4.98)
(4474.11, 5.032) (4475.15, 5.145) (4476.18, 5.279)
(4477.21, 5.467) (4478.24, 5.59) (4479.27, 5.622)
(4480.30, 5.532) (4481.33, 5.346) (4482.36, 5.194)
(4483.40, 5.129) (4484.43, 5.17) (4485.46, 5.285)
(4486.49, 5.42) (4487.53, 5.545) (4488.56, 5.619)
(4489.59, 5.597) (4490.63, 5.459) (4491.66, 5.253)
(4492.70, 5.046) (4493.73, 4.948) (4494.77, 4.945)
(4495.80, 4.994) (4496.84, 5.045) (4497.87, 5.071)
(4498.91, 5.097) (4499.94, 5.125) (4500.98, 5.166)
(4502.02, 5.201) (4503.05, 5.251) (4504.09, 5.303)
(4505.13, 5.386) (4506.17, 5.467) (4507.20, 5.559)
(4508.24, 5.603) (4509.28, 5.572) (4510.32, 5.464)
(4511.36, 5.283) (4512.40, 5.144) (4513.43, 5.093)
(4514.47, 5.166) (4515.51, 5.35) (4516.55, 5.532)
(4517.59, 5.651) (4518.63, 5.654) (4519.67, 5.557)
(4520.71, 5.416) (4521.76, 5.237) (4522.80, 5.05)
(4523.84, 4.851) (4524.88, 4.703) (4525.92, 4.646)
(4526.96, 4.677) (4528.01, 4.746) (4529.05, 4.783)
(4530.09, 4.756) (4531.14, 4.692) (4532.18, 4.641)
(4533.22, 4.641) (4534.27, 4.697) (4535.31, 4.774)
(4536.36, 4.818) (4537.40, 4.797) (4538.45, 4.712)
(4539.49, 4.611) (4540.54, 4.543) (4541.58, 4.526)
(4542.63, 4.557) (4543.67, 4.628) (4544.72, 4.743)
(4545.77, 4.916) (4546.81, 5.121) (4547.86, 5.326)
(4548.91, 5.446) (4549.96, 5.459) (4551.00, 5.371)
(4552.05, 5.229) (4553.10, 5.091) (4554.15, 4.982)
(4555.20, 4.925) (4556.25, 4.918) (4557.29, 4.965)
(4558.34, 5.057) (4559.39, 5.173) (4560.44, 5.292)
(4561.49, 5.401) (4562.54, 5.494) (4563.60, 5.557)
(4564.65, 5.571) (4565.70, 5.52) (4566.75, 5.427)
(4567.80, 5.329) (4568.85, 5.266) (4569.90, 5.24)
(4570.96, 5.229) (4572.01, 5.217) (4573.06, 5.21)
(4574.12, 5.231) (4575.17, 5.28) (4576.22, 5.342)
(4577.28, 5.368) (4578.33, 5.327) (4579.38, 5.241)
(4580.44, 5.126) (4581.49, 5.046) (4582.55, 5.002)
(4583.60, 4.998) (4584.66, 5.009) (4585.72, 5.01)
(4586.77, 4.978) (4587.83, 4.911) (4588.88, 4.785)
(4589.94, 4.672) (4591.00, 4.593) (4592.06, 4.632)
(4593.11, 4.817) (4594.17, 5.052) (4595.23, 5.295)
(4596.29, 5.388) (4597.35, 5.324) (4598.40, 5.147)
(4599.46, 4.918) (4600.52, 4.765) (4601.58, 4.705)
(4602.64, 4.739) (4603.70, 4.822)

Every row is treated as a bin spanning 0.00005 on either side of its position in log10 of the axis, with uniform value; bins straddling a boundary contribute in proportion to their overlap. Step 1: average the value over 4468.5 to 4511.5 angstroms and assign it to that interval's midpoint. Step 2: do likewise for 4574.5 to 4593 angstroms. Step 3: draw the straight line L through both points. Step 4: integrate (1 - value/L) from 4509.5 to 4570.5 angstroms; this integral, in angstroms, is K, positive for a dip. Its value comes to 0.6 angstroms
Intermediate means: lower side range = 5.26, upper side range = 5.02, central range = 5.08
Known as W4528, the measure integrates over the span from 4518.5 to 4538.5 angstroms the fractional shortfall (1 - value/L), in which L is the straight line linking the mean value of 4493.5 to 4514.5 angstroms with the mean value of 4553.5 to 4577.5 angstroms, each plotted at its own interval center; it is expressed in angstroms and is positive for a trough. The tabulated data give 1.4 angstroms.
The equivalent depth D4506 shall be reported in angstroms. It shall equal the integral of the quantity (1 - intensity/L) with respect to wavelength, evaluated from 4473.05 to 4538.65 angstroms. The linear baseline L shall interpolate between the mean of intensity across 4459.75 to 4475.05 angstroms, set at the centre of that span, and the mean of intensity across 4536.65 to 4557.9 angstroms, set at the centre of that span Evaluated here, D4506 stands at -2.80 angstroms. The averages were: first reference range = 4.98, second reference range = 4.94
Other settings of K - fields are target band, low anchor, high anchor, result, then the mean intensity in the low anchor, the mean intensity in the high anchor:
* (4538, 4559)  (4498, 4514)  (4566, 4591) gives 0.99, 5.31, 5.13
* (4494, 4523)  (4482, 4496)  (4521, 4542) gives -1.59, 5.26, 4.75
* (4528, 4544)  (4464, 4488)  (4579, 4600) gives 1.28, 5.19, 4.99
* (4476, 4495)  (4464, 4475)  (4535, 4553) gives -1.43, 4.98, 4.92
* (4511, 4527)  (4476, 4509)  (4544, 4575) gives 0.22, 5.31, 5.23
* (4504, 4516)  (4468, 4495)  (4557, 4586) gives -0.29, 5.24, 5.25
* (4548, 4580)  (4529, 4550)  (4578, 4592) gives -2.52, 4.8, 4.96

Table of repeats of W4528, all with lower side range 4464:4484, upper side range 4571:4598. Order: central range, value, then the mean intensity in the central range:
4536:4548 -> 0.8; 4.76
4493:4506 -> 0.0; 5.13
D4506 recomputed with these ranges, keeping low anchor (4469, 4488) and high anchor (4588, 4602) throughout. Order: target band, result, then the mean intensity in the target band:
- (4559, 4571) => -0.9 angstroms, 5.38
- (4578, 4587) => -0.2 angstroms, 5.08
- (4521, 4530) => 0.5 angstroms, 4.85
